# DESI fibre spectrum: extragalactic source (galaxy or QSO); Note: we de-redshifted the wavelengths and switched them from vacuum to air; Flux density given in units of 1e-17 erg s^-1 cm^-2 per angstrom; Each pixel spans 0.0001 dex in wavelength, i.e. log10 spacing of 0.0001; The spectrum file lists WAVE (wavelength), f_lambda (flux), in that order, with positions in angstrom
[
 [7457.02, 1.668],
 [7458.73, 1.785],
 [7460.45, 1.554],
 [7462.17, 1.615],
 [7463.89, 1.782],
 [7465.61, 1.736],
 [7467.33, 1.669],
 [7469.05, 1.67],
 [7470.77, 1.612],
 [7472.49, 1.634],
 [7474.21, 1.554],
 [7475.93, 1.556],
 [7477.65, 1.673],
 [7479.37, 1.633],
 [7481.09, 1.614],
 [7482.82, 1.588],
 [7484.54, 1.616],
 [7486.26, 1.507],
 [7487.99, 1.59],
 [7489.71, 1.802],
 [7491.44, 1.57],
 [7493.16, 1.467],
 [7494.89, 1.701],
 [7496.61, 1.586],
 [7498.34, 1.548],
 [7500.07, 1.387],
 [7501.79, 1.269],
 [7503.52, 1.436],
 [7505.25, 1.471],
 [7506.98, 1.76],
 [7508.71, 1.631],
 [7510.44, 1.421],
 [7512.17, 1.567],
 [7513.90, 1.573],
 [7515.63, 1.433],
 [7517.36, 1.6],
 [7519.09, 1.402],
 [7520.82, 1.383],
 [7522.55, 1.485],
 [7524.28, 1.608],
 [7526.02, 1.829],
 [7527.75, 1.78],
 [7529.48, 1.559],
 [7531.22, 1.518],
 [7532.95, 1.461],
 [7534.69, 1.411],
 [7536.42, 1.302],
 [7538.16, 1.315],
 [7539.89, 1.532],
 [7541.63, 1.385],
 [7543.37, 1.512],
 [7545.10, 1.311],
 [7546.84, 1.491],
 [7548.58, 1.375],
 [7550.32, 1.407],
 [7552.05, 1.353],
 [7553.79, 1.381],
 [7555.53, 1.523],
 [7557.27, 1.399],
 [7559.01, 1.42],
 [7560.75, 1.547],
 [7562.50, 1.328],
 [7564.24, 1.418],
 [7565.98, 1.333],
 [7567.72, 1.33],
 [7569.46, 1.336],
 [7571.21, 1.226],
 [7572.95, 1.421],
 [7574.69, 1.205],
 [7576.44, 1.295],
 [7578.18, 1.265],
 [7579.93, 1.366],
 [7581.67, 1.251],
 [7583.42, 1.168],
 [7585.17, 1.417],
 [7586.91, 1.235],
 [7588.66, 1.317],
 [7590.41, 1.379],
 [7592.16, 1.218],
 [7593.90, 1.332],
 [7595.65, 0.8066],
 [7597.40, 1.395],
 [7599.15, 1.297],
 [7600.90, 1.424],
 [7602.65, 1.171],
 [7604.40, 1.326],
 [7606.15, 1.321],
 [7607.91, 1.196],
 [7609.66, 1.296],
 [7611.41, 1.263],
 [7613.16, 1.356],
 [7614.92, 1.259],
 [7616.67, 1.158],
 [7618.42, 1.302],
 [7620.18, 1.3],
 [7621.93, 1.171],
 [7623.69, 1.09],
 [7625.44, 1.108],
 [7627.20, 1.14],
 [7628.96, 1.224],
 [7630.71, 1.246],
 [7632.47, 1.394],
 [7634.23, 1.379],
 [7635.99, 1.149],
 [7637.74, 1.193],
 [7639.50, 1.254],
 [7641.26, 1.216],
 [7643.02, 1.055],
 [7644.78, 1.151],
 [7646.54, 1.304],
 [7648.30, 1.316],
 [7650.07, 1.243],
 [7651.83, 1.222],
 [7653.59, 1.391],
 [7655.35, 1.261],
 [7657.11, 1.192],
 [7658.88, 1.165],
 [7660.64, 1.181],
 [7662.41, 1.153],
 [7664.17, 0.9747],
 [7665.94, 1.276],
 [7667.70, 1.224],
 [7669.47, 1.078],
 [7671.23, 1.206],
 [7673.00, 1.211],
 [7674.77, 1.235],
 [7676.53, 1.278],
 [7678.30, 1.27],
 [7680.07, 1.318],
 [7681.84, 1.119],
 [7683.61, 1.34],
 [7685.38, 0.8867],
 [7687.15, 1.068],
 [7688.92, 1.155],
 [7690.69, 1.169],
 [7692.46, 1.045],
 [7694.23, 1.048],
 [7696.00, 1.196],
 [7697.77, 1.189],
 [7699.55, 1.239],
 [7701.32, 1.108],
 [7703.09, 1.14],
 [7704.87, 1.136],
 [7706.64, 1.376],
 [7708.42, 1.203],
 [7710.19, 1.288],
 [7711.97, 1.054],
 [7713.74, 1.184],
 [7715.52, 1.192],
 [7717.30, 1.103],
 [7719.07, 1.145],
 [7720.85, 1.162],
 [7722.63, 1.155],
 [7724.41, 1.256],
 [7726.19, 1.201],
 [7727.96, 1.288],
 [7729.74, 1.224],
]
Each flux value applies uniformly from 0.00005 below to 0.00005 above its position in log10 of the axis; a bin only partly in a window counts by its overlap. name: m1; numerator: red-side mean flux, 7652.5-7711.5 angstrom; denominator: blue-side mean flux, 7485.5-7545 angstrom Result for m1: 0.8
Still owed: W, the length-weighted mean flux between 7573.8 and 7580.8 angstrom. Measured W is 1.28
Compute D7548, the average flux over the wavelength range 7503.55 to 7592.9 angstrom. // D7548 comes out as 1.42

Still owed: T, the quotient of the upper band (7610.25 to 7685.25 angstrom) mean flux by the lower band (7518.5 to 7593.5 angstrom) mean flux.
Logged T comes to 0.9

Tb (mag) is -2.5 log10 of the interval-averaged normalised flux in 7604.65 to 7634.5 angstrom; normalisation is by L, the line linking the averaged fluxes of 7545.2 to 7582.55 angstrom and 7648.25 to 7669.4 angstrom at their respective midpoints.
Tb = 0.02 mag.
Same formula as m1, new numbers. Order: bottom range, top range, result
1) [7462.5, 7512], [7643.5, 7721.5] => 0.75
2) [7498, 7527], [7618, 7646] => 0.80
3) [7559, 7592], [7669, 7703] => 0.88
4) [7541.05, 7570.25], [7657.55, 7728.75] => 0.84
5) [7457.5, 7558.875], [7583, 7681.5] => 0.80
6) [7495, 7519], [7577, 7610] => 0.84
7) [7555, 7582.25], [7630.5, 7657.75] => 0.92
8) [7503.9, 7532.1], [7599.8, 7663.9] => 0.79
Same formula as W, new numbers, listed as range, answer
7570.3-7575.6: 1.28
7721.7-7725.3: 1.2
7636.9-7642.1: 1.22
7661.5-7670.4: 1.14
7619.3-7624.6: 1.19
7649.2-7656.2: 1.28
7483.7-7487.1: 1.56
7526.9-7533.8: 1.58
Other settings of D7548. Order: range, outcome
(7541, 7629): 1.31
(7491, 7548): 1.5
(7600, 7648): 1.24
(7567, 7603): 1.28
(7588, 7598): 1.24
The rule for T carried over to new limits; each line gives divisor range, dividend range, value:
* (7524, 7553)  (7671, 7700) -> 0.79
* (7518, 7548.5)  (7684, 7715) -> 0.77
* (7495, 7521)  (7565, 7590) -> 0.86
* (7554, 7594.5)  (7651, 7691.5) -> 0.89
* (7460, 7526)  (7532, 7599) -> 0.86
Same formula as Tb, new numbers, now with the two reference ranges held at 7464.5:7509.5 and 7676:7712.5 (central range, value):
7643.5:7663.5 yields 0.023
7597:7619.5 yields 0.048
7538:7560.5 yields 0.030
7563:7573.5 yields 0.066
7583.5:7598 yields 0.104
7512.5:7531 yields -0.032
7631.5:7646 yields 0.051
